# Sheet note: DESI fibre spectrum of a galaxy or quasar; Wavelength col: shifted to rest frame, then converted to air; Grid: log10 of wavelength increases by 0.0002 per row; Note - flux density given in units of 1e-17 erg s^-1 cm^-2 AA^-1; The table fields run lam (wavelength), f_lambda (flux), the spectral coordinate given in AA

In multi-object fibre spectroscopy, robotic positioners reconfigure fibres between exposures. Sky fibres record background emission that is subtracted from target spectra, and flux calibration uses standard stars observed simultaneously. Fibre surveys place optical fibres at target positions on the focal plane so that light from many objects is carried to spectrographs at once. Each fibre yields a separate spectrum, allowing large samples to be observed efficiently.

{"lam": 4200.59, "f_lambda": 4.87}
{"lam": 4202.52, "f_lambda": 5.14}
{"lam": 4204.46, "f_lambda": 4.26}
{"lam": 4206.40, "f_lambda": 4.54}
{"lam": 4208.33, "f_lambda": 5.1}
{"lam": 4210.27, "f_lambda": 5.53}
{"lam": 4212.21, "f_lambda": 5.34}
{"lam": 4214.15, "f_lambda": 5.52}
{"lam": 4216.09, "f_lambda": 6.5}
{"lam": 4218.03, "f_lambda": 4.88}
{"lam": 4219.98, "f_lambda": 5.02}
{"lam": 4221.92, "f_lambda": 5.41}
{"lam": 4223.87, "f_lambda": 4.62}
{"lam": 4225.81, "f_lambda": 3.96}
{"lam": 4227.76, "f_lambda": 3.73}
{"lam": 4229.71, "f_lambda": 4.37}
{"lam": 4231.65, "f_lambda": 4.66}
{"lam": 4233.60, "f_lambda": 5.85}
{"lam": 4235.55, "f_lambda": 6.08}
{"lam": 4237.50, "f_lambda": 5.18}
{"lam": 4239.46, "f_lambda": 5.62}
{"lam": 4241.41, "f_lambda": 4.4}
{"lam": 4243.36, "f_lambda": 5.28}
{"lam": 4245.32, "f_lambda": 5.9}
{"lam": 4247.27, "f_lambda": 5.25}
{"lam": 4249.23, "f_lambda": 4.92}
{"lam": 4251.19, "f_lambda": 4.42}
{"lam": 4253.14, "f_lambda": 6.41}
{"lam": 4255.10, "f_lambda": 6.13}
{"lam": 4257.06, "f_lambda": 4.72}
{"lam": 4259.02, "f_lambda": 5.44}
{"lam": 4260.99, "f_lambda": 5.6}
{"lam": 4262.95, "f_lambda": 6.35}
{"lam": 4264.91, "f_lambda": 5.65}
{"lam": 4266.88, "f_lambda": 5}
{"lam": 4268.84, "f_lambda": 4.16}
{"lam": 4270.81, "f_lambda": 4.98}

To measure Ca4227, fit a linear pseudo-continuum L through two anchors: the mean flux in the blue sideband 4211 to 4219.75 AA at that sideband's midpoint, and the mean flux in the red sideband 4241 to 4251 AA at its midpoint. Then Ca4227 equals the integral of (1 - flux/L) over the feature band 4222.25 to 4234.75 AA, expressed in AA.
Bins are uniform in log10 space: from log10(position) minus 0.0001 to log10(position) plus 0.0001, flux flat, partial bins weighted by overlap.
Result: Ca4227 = 1.7 AA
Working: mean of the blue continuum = 5.51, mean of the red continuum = 5.13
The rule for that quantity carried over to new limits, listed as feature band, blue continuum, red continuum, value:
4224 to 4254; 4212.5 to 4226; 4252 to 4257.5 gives 2.7 AA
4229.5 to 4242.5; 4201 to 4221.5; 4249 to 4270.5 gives 0.1 AA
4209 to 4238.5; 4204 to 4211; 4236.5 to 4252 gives -0.7 AA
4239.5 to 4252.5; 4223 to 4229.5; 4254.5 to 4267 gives -0.4 AA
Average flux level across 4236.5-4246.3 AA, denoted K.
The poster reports 5.28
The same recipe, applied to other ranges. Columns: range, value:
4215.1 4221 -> 5.47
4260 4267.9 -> 5.64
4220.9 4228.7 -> 4.44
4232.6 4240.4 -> 5.67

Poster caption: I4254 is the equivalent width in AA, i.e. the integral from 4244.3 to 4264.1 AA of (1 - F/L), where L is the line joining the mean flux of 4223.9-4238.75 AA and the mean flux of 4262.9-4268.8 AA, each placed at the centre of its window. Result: -1.4 AA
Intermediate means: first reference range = 4.83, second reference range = 5.32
